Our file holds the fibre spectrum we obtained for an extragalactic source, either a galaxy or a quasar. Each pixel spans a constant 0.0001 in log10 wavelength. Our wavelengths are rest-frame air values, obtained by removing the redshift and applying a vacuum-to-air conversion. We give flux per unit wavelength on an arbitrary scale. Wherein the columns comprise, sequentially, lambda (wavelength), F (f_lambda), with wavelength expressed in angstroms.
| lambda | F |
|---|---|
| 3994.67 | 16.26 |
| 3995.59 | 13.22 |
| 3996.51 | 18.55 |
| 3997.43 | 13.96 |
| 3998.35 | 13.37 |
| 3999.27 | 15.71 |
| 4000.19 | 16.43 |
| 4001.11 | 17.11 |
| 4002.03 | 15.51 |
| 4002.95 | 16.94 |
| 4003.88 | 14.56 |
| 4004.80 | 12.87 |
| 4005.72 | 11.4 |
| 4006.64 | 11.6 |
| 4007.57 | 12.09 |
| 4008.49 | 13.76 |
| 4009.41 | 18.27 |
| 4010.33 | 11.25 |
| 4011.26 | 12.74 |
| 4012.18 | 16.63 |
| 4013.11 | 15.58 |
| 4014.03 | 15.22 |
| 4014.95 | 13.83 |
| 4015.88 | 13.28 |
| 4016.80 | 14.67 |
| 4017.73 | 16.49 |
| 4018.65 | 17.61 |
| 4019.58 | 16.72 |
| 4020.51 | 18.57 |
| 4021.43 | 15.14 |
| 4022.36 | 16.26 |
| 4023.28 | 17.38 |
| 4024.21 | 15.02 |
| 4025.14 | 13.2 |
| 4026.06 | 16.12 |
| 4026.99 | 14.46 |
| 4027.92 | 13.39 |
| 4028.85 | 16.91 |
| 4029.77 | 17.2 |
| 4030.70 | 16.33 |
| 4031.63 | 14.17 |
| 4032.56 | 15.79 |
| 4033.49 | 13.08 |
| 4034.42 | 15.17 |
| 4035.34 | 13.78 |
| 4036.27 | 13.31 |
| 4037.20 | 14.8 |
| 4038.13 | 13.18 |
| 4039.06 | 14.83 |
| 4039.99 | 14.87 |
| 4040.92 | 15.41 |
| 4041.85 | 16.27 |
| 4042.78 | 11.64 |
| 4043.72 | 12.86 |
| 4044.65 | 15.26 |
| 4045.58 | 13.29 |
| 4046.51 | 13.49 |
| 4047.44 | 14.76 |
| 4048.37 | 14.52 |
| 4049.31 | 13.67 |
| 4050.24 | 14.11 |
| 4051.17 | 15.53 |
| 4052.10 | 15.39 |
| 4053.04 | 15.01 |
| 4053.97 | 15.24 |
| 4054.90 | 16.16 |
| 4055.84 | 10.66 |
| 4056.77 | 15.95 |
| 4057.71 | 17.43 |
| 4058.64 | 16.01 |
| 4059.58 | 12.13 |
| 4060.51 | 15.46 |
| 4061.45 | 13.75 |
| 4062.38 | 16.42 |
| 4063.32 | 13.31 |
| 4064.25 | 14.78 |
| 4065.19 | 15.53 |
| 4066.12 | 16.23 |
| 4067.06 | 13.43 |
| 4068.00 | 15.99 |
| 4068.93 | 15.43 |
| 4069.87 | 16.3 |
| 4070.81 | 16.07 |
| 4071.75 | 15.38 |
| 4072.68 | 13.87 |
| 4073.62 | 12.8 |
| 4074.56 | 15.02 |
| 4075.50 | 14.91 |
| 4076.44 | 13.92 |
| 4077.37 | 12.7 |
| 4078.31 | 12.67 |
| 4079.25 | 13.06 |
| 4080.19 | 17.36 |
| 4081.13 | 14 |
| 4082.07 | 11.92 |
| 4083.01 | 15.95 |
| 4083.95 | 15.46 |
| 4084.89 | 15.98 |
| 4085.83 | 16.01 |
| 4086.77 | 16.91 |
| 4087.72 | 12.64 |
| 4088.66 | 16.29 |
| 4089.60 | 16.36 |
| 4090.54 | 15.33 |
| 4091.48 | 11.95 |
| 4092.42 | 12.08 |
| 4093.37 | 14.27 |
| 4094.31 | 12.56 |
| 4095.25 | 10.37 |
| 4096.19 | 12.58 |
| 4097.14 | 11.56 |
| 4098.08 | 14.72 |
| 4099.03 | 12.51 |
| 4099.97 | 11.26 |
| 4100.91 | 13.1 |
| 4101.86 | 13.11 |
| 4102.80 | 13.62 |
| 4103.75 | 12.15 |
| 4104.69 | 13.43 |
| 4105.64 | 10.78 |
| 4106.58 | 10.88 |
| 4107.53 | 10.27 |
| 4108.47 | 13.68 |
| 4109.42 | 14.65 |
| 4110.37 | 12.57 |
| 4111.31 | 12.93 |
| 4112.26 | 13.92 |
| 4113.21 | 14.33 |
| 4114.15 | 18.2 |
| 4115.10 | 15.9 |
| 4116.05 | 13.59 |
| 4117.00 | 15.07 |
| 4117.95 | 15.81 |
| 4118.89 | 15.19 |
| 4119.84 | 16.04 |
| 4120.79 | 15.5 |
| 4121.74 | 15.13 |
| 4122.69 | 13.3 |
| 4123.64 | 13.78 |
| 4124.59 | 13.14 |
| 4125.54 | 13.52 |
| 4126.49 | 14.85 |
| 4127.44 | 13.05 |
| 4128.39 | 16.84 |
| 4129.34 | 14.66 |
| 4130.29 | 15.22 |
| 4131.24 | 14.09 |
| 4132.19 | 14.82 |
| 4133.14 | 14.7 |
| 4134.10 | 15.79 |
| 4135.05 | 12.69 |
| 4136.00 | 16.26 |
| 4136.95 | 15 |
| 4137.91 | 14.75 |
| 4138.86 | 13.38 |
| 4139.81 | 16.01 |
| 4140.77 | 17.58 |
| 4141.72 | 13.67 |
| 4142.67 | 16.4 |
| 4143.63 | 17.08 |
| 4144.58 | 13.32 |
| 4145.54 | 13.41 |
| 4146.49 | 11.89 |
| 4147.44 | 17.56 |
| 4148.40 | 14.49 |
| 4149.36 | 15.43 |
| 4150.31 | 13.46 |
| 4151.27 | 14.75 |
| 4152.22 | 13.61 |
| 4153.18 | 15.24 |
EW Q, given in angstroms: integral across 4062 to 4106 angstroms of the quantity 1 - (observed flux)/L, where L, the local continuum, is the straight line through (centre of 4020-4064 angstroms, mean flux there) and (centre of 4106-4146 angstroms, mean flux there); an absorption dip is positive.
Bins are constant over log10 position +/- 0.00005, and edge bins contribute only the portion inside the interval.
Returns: 1.79 angstroms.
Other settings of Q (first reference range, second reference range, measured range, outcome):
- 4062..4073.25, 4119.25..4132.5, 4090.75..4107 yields 2.6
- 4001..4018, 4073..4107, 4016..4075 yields -4.0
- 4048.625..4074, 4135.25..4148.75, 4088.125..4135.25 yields 3.5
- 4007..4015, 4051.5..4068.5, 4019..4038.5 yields -0.9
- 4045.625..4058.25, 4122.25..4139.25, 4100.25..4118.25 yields 1.2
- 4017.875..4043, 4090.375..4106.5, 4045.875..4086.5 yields -2.7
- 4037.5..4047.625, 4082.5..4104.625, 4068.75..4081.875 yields -0.5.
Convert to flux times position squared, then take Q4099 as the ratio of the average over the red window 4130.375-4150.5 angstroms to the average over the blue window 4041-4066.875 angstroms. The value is 1.06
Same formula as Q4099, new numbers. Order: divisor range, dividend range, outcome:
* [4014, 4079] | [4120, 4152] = 1.04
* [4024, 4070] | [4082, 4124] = 0.97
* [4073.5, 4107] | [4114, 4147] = 1.11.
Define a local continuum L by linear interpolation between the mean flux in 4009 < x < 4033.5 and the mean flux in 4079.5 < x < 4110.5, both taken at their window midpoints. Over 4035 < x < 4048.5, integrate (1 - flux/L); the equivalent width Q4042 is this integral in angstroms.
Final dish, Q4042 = 0.7 angstroms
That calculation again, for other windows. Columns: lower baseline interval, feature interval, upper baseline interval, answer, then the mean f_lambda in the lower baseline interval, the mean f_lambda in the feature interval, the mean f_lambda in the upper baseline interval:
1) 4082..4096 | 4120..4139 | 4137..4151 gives 0.2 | 14.3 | 14.6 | 14.9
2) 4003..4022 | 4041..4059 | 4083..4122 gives -0.3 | 14.7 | 14.6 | 13.9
